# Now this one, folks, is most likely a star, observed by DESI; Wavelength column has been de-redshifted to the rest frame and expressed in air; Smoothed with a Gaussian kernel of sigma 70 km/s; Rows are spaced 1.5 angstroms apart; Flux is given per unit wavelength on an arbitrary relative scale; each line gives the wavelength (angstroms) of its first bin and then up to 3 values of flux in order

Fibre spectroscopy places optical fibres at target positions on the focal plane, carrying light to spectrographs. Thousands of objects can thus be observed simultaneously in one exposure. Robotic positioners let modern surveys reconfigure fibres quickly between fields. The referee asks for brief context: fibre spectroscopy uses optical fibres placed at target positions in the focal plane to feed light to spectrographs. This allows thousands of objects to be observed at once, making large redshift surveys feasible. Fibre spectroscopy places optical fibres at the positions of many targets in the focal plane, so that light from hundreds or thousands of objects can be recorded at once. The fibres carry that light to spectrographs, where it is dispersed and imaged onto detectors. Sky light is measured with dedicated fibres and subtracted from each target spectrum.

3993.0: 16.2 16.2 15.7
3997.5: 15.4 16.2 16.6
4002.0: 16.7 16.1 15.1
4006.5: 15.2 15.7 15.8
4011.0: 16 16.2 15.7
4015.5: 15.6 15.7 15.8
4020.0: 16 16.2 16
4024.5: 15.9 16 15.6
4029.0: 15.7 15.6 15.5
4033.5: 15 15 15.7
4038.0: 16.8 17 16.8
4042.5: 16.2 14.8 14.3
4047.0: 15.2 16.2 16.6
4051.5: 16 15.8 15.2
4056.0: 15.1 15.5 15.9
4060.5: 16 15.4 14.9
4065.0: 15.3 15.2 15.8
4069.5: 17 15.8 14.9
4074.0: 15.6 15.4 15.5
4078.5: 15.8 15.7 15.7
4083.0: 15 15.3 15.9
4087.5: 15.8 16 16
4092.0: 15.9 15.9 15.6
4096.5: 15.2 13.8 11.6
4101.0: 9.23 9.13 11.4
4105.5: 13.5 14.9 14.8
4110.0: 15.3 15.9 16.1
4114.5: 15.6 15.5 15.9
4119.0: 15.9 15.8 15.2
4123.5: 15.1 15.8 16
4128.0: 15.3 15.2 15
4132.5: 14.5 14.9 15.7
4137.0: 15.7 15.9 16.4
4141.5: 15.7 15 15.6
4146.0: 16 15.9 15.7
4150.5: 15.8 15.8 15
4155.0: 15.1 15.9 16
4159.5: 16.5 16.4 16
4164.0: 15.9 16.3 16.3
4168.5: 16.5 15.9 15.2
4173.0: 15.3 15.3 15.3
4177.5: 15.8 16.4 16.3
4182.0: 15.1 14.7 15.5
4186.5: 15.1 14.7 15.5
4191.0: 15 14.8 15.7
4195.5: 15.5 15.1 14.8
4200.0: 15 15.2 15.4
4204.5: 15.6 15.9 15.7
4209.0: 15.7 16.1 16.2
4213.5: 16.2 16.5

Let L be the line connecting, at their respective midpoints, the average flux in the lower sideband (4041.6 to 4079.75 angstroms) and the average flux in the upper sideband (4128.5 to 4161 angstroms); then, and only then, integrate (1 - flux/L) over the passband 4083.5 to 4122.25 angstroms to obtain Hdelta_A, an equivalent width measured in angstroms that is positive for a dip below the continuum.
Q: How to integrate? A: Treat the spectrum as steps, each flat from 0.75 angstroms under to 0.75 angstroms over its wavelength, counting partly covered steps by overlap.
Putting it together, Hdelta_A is 2.3 angstroms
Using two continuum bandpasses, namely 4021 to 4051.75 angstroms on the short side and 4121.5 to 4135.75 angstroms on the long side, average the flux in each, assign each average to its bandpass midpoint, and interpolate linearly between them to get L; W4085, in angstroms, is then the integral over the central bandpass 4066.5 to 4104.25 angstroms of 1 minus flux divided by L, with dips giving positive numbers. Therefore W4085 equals 1.7 angstroms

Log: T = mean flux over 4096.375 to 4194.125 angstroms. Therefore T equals 15.2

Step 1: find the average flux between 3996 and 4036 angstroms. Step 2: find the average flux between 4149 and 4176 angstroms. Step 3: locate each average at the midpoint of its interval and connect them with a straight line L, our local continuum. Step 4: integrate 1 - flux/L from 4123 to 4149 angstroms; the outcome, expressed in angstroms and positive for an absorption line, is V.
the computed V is 0.47 angstroms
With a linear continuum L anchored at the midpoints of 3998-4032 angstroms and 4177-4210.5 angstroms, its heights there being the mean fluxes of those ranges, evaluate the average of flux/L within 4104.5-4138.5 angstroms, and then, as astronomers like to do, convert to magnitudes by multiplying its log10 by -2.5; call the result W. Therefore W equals 0.02 mag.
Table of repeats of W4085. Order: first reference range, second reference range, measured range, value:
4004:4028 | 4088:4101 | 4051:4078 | -0.83 angstroms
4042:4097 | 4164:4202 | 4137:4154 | -0.23 angstroms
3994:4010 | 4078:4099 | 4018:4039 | -0.03 angstroms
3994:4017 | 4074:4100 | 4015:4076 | -0.38 angstroms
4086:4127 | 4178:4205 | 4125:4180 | -2.46 angstroms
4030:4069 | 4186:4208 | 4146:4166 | -0.65 angstroms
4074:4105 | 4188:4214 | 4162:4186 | -0.78 angstroms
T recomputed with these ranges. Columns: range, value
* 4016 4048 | 15.8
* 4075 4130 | 14.9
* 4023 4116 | 15.2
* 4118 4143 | 15.5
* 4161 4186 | 15.8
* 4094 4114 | 13.6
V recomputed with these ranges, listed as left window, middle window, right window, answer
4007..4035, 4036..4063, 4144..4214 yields -0.1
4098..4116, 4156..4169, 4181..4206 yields -1.4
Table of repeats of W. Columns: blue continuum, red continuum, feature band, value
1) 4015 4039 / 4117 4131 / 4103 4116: 0.07 mag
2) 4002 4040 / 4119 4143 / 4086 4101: 0.05 mag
